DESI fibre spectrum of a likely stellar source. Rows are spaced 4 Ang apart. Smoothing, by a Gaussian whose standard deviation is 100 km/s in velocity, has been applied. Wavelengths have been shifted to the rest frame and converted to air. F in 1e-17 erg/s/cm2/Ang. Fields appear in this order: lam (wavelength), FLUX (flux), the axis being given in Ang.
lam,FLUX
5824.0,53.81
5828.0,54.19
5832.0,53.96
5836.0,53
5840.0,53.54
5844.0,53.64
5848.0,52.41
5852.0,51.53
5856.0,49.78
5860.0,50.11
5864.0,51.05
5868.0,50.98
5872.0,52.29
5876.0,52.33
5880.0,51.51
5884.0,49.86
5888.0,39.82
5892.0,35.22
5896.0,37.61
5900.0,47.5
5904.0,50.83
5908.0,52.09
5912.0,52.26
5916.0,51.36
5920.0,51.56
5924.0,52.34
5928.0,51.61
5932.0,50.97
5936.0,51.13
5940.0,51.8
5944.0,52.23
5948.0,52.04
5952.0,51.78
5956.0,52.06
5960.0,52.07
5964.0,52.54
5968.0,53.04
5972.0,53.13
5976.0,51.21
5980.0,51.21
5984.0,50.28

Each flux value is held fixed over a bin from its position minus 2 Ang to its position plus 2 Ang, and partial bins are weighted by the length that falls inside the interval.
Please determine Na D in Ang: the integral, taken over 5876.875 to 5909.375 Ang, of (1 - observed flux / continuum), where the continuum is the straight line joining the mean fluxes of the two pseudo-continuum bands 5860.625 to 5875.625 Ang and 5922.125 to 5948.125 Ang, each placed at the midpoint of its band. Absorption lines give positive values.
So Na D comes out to 3.7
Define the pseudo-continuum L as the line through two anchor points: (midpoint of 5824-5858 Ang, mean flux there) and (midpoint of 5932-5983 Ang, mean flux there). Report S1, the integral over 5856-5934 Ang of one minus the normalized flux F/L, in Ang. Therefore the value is 5.0 Ang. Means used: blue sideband 52.8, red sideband 51.9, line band 49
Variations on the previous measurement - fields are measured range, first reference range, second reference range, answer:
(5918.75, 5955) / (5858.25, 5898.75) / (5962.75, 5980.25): -0.99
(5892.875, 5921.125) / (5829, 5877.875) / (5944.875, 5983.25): 1.99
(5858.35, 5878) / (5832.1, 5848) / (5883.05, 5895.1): -2.32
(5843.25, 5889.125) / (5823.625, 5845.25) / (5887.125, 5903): -3.66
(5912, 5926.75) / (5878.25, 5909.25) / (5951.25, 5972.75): -1.17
